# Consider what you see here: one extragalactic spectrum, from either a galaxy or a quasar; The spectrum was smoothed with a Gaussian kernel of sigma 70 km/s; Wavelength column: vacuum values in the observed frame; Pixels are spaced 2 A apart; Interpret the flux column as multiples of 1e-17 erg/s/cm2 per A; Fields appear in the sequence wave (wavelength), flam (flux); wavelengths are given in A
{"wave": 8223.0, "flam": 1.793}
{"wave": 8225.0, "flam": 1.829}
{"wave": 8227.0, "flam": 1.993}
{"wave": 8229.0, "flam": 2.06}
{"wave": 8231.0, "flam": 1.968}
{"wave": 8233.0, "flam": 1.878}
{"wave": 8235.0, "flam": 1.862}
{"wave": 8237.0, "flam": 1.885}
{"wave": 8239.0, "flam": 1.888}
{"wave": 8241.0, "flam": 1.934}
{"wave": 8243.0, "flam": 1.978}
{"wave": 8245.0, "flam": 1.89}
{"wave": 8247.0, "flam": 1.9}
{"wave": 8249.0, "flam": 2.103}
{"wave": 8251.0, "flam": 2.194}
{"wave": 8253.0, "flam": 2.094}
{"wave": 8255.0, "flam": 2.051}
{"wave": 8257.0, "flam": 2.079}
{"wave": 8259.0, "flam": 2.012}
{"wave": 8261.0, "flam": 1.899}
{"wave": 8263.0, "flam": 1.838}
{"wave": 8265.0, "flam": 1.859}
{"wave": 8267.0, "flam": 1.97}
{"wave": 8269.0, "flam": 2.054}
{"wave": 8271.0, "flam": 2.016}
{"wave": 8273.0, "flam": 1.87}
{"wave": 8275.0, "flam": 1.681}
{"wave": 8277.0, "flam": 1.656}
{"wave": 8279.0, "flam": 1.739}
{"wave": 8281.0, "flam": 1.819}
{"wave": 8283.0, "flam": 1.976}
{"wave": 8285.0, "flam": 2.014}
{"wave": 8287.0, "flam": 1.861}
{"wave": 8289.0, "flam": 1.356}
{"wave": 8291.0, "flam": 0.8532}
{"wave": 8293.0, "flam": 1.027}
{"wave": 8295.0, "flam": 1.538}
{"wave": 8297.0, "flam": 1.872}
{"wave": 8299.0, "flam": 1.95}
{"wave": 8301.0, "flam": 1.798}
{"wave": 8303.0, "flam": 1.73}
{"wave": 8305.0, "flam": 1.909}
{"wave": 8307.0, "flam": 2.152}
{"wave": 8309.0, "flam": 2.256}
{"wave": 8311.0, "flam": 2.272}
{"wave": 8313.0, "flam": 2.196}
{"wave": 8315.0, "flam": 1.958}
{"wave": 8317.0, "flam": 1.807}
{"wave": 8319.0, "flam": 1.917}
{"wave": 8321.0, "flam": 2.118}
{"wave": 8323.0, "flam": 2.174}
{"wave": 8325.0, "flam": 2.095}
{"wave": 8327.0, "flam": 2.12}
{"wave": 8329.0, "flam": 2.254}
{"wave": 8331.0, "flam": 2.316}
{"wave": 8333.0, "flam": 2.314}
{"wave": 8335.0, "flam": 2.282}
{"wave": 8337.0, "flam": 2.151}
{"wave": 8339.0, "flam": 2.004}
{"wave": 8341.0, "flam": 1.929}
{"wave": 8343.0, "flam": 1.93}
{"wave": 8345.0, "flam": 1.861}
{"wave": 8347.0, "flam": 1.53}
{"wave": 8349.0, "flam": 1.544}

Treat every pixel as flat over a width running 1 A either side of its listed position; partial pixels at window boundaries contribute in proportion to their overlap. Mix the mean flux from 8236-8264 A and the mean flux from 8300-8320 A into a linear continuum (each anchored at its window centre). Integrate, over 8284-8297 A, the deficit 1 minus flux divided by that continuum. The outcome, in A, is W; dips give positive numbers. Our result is 3.4 A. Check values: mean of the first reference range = 1.98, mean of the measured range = 1.47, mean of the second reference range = 2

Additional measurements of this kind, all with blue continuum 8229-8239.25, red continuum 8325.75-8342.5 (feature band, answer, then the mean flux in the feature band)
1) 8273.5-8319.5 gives 6.1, 1.8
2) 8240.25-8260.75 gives -0.7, 2.02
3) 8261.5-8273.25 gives 0.3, 1.94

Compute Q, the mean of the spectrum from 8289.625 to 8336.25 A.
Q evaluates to 1.95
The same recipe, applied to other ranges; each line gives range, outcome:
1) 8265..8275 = 1.94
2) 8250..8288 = 1.93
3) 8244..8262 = 2.02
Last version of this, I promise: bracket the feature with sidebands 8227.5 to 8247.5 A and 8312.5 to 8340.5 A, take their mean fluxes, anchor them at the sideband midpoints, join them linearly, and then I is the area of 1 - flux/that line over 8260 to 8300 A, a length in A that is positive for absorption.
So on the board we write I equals 5.4 A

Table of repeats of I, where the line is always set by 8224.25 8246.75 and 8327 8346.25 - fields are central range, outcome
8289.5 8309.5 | 3.5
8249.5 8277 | 0.2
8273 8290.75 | 2.5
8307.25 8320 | 0.0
